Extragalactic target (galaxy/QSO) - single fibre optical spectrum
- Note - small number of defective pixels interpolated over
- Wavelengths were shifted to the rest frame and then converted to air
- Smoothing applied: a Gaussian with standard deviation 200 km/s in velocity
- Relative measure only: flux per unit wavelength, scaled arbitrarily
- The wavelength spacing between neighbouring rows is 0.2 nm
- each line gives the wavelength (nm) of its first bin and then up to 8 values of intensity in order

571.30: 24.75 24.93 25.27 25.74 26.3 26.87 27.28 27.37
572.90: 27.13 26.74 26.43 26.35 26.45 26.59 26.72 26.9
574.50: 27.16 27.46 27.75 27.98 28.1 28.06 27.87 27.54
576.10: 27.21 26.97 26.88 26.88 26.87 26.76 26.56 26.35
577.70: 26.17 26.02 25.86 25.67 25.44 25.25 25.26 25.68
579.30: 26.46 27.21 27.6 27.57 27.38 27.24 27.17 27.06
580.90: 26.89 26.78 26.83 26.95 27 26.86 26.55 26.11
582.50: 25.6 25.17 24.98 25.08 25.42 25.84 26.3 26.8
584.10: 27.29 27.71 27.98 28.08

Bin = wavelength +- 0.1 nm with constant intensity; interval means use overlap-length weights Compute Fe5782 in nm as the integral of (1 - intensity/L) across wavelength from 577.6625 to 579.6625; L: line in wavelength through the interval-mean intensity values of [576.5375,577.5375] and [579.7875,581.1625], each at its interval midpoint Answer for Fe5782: 0.07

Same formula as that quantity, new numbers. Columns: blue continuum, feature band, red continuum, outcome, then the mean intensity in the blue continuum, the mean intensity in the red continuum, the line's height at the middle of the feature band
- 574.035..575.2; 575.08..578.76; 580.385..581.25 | 0.06 nm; 27.3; 27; 27.2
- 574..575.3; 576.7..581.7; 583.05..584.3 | 0.05 nm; 27.4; 26.3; 26.8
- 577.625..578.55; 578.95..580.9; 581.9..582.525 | -0.07 nm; 25.8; 26.3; 26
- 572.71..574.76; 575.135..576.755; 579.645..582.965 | -0.04 nm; 26.8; 26.7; 26.8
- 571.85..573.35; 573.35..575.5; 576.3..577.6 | -0.03 nm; 26.8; 26.7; 26.8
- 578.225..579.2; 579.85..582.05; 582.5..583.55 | -0.14 nm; 25.5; 25.3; 25.4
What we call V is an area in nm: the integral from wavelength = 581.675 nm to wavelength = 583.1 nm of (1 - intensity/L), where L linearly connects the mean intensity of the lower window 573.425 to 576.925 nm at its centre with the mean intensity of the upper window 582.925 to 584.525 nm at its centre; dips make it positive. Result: 0.03 nm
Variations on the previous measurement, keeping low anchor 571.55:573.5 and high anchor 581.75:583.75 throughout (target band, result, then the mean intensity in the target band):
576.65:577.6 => -0.02 nm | 26.7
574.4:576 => -0.09 nm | 27.7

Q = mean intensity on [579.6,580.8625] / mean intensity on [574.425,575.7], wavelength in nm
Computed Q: 0.98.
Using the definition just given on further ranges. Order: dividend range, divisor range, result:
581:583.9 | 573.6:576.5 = 0.96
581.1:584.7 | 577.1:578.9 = 1.02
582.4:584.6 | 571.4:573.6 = 0.99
